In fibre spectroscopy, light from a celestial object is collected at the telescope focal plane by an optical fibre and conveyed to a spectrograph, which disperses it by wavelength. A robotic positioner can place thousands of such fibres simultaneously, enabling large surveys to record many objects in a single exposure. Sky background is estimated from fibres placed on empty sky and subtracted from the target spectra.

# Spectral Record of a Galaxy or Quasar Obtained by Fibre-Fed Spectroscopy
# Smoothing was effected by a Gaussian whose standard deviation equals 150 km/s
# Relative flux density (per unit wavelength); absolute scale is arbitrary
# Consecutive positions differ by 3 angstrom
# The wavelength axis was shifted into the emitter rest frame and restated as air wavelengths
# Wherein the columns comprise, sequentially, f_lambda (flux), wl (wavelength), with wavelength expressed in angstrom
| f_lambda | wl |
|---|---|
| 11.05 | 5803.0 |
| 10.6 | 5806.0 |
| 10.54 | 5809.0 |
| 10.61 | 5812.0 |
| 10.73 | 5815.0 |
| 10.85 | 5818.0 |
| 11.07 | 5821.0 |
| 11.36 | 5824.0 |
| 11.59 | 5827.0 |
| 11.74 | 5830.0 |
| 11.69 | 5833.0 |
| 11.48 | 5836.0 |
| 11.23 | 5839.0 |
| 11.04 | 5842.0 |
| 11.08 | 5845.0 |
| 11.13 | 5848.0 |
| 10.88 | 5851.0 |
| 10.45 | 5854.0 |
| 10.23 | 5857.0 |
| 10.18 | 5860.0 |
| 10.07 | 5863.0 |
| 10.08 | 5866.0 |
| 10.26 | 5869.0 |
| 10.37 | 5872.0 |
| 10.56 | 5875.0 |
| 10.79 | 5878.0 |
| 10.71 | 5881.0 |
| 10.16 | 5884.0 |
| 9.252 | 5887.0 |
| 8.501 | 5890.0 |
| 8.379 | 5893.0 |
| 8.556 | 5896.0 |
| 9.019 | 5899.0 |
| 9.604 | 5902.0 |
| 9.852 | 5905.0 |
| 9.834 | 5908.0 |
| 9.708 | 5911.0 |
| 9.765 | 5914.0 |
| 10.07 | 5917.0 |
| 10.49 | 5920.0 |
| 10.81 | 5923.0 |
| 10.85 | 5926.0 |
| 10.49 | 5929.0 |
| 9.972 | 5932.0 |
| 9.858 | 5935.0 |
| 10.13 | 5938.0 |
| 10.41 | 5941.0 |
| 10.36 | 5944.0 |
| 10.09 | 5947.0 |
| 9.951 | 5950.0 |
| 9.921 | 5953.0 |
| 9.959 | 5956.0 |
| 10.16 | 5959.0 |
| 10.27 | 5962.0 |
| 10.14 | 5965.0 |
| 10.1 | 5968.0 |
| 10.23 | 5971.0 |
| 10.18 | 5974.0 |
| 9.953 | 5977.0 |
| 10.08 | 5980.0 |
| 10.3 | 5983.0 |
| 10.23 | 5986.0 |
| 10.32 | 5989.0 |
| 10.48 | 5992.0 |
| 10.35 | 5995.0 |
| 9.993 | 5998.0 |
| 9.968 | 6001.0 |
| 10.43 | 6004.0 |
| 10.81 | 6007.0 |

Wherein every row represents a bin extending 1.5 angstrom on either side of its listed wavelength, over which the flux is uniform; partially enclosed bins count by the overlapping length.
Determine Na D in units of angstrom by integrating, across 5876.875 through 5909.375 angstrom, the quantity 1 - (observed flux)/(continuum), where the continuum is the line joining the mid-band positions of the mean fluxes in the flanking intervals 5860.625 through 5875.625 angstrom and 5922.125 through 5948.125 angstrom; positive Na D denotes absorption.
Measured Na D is 2.45 angstrom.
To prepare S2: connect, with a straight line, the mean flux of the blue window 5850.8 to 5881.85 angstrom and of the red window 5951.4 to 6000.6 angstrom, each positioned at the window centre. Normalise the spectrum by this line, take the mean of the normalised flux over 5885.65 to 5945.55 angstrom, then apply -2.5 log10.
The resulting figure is 0.05 mag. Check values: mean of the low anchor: 10.4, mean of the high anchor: 10.2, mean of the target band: 9.8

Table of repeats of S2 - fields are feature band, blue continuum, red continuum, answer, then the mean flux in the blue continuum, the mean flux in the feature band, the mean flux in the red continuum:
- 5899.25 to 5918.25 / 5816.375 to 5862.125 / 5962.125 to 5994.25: 0.09 mag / 11.1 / 9.75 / 10.2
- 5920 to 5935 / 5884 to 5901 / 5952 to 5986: -0.11 mag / 8.89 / 10.5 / 10.1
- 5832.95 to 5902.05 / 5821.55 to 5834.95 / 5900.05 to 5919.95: 0.05 mag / 11.6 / 10.2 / 9.84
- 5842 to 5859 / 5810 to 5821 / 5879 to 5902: -0.07 mag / 10.8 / 10.8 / 9.28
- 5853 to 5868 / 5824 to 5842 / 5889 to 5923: 0.06 mag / 11.5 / 10.2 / 9.51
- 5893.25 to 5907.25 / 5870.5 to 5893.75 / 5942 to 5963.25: 0.08 mag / 9.89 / 9.21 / 10.1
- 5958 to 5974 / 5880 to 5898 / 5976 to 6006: -0.02 mag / 9.21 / 10.2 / 10.2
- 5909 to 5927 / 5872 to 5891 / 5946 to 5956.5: -0.03 mag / 10.1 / 10.3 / 9.98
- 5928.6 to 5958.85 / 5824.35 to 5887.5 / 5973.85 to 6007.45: 0.03 mag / 10.7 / 10.1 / 10.2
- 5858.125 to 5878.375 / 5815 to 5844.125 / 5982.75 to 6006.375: 0.08 mag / 11.3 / 10.3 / 10.3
